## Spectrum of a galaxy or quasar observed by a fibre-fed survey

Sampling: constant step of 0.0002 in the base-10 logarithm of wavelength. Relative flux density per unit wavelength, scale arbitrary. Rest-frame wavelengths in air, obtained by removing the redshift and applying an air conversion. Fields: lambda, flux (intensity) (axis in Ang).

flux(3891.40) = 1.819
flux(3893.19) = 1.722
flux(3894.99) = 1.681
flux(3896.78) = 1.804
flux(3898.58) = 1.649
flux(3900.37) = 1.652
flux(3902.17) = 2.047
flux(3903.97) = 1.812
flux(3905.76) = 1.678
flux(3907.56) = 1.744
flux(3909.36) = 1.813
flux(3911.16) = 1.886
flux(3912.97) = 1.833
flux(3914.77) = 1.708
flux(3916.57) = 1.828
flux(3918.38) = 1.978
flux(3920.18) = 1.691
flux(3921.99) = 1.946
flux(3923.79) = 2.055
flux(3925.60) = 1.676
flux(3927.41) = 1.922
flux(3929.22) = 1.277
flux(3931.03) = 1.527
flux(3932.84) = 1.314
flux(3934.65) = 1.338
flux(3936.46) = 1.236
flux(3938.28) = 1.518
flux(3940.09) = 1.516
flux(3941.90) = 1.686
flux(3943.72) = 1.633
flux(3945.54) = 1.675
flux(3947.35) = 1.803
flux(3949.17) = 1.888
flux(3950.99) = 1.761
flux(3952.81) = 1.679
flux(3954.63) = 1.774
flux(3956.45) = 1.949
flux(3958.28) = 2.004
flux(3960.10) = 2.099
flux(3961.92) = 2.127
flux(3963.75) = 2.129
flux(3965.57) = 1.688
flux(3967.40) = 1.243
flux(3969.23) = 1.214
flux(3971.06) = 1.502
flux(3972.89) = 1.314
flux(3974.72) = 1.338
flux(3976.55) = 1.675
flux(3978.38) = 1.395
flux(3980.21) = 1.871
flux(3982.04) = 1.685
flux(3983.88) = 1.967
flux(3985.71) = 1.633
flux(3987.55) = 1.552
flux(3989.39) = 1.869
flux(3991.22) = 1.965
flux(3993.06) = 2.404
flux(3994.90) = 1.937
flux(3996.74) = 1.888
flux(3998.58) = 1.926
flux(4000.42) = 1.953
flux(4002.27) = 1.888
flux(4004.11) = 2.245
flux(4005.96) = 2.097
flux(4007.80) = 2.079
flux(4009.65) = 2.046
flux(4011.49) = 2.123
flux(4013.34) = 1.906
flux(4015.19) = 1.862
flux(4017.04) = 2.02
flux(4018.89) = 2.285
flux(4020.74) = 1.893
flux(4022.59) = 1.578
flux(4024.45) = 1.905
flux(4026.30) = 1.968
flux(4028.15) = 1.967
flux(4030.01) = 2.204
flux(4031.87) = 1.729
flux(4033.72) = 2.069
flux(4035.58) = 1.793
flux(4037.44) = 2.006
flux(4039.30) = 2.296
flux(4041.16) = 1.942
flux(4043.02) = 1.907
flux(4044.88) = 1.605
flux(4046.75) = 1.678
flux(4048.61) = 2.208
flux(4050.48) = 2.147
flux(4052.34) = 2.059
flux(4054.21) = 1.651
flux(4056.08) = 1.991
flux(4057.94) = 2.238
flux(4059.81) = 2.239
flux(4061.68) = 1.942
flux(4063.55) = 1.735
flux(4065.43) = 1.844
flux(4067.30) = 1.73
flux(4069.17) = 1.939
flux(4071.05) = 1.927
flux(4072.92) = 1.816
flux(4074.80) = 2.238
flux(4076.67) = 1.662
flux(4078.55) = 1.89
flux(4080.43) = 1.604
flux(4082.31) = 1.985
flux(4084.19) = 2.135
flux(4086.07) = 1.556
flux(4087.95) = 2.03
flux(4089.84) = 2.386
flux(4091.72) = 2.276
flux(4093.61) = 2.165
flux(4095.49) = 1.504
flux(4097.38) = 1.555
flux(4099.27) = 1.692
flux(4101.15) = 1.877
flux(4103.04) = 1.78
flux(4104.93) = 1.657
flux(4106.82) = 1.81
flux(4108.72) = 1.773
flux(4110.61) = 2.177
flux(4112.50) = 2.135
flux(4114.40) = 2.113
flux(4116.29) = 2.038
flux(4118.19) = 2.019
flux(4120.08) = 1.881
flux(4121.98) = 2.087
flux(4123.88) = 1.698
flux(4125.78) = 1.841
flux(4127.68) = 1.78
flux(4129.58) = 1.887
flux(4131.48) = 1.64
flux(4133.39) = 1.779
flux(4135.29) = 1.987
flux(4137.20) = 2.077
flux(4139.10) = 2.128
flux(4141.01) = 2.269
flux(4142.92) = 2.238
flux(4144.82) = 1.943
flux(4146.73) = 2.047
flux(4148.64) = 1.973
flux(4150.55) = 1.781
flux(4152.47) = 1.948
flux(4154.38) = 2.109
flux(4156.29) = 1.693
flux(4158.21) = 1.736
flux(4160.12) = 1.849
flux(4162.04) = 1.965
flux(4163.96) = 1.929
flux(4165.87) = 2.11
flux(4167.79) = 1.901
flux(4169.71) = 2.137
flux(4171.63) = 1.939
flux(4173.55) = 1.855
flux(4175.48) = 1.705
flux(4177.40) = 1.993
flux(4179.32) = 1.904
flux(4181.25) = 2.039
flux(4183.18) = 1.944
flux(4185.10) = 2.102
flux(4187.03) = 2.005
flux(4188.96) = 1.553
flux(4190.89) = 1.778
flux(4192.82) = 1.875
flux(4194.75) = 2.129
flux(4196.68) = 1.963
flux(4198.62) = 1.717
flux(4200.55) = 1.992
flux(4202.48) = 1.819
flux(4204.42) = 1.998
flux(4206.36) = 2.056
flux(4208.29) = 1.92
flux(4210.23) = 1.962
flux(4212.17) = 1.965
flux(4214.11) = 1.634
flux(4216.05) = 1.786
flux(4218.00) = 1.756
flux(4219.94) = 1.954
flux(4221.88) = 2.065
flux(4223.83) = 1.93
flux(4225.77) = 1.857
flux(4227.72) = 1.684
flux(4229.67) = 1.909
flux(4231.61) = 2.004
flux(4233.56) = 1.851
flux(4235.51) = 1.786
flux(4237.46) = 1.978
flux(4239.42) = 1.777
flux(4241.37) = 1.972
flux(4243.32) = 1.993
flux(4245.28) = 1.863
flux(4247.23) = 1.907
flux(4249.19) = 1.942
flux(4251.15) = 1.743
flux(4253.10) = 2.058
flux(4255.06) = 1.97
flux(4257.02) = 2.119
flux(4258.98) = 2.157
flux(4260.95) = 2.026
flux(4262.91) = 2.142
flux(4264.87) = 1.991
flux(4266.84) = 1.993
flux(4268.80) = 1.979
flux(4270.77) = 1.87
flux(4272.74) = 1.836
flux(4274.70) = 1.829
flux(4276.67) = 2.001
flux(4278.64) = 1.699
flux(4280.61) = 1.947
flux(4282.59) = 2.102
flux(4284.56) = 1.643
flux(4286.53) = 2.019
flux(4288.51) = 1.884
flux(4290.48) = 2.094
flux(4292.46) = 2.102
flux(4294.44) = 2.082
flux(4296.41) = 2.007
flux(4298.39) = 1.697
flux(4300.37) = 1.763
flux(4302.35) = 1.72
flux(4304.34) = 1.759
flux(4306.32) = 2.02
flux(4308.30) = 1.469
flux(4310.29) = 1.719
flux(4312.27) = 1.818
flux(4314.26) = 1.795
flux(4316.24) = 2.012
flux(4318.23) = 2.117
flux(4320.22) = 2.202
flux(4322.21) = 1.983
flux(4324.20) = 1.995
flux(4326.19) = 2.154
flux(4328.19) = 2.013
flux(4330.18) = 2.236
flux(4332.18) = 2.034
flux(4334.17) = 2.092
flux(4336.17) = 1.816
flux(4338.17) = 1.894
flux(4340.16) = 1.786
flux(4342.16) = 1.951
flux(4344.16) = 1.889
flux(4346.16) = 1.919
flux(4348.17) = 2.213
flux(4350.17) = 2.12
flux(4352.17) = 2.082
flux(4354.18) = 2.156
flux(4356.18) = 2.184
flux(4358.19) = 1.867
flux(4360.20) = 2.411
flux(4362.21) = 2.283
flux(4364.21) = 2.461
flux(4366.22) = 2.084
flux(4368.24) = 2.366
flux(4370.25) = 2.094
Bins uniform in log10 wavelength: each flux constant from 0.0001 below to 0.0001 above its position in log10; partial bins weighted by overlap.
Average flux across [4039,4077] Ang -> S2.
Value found 1.94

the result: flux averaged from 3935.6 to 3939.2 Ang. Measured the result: 1.38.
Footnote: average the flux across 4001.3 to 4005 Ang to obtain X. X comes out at 2.06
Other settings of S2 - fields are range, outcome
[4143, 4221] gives 1.92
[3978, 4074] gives 1.94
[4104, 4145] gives 1.95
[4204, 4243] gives 1.89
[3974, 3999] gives 1.79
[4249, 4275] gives 1.98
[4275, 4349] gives 1.93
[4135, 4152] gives 2.05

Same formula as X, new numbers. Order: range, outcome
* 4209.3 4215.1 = 1.85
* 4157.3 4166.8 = 1.92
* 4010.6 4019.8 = 2.04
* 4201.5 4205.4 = 1.91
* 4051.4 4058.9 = 1.99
